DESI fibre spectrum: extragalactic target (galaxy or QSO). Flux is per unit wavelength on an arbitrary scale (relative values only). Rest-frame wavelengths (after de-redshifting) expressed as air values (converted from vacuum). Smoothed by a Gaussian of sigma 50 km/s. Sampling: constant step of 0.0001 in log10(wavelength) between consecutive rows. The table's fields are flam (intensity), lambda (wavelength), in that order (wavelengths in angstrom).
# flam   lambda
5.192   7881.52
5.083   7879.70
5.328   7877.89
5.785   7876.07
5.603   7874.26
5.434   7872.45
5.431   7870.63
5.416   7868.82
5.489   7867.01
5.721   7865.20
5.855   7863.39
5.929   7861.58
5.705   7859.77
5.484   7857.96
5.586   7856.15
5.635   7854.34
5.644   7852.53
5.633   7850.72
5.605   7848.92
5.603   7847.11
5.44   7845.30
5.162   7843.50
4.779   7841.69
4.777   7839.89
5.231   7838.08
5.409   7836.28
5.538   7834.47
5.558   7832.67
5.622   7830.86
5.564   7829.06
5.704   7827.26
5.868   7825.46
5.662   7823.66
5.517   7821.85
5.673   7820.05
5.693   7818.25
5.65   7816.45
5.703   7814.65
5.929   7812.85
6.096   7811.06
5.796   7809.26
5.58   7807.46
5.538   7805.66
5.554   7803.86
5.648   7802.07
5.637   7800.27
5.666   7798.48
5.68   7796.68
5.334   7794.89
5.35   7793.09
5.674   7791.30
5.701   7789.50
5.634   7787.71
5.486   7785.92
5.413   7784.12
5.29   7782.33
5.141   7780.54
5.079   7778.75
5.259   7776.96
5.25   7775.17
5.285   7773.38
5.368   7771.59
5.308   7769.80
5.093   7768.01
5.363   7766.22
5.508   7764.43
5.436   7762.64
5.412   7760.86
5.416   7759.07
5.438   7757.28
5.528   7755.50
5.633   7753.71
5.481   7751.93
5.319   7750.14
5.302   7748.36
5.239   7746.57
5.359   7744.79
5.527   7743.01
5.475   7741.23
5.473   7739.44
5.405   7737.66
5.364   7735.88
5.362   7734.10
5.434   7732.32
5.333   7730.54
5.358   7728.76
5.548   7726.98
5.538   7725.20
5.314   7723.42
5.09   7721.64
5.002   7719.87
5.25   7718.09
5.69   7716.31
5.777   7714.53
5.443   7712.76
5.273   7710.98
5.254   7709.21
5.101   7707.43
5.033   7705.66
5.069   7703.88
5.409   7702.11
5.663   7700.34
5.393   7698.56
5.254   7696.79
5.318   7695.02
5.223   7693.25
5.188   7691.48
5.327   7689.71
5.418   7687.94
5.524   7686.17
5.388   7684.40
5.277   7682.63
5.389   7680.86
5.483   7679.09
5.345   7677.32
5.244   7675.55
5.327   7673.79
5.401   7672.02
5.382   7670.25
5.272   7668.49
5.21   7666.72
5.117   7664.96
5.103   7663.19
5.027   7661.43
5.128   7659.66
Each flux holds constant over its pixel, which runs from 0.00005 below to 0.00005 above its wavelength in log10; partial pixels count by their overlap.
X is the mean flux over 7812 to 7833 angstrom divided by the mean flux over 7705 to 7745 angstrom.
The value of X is 1.06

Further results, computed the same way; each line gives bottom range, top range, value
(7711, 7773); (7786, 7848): 1.03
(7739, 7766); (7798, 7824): 1.05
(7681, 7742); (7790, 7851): 1.04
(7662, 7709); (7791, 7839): 1.06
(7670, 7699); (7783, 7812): 1.05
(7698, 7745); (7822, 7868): 1.03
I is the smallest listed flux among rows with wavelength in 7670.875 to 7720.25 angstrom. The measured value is 5.002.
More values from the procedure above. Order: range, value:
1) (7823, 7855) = 4.777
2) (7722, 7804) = 5.079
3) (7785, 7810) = 5.334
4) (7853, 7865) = 5.484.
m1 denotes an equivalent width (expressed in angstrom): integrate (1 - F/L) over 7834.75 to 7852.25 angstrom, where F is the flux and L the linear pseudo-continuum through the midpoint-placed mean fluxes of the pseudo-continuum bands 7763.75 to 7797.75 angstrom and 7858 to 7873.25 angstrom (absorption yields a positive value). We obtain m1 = 0.8 angstrom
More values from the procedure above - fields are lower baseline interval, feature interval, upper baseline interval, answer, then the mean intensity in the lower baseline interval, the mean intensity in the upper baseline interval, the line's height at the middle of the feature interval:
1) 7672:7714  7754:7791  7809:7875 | 0.5 angstrom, 5.33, 5.57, 5.46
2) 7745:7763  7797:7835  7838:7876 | -1.5 angstrom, 5.42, 5.5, 5.47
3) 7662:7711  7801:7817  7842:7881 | -0.8 angstrom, 5.3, 5.53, 5.46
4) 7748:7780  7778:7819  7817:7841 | -1.0 angstrom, 5.36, 5.52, 5.44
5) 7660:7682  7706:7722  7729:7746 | 0.1 angstrom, 5.27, 5.41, 5.36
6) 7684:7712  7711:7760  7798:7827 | 0.2 angstrom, 5.3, 5.7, 5.43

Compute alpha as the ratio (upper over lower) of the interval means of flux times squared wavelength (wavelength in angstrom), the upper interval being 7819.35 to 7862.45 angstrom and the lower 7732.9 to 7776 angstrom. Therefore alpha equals 1.05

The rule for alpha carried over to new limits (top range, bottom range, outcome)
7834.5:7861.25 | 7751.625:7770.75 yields 1.02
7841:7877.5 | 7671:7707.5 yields 1.09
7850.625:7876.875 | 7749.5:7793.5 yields 1.07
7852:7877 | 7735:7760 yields 1.07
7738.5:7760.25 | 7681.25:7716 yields 1.03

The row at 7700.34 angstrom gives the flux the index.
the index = 5.663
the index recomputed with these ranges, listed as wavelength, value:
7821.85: 5.517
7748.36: 5.302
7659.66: 5.128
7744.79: 5.359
